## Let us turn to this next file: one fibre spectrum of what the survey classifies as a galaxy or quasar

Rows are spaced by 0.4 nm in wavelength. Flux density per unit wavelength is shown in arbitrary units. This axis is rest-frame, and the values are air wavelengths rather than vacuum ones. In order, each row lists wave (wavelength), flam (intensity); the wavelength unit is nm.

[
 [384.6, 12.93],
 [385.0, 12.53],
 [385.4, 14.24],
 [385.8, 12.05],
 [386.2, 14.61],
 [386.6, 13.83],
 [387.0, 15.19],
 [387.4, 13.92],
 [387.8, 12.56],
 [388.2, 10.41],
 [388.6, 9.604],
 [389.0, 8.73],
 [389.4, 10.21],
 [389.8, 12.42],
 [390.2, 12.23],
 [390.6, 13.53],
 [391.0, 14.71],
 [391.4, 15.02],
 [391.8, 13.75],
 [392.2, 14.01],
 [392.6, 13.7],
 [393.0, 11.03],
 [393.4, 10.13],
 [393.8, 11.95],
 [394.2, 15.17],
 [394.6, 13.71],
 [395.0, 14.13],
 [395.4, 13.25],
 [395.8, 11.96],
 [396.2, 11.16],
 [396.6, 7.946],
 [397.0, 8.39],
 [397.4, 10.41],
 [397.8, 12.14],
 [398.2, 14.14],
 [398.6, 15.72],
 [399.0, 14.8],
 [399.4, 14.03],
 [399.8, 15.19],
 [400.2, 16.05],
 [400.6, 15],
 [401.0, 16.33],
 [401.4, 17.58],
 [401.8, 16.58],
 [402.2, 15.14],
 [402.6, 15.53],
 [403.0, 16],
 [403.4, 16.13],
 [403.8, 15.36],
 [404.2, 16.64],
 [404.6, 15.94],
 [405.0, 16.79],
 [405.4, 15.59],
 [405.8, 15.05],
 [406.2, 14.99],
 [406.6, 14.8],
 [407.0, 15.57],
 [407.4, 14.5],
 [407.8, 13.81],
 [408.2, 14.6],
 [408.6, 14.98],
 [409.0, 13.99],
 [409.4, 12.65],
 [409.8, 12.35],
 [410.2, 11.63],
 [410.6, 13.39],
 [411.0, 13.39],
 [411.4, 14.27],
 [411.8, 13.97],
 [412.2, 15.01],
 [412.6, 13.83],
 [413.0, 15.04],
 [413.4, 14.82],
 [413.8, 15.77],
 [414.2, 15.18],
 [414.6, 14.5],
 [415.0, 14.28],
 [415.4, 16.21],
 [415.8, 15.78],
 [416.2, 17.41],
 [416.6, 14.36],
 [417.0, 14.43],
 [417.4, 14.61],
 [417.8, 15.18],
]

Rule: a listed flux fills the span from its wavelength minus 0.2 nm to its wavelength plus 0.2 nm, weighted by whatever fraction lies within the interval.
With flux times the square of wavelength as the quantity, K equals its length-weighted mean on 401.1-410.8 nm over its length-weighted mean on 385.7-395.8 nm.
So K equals 1.3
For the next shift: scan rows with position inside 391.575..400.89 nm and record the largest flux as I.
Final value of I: 16.05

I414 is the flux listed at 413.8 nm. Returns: 15.77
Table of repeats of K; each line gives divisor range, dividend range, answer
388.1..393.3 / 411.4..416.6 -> 1.38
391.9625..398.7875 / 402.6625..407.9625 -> 1.32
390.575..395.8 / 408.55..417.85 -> 1.20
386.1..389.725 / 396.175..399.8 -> 1.08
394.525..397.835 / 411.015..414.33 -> 1.40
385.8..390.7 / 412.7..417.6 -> 1.42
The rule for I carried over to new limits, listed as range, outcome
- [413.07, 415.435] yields 16.21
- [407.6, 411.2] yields 14.98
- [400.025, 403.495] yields 17.58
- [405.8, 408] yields 15.57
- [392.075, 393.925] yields 14.01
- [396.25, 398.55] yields 14.14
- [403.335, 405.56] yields 16.79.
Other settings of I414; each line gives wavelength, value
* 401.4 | 17.58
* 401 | 16.33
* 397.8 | 12.14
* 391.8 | 13.75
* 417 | 14.43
